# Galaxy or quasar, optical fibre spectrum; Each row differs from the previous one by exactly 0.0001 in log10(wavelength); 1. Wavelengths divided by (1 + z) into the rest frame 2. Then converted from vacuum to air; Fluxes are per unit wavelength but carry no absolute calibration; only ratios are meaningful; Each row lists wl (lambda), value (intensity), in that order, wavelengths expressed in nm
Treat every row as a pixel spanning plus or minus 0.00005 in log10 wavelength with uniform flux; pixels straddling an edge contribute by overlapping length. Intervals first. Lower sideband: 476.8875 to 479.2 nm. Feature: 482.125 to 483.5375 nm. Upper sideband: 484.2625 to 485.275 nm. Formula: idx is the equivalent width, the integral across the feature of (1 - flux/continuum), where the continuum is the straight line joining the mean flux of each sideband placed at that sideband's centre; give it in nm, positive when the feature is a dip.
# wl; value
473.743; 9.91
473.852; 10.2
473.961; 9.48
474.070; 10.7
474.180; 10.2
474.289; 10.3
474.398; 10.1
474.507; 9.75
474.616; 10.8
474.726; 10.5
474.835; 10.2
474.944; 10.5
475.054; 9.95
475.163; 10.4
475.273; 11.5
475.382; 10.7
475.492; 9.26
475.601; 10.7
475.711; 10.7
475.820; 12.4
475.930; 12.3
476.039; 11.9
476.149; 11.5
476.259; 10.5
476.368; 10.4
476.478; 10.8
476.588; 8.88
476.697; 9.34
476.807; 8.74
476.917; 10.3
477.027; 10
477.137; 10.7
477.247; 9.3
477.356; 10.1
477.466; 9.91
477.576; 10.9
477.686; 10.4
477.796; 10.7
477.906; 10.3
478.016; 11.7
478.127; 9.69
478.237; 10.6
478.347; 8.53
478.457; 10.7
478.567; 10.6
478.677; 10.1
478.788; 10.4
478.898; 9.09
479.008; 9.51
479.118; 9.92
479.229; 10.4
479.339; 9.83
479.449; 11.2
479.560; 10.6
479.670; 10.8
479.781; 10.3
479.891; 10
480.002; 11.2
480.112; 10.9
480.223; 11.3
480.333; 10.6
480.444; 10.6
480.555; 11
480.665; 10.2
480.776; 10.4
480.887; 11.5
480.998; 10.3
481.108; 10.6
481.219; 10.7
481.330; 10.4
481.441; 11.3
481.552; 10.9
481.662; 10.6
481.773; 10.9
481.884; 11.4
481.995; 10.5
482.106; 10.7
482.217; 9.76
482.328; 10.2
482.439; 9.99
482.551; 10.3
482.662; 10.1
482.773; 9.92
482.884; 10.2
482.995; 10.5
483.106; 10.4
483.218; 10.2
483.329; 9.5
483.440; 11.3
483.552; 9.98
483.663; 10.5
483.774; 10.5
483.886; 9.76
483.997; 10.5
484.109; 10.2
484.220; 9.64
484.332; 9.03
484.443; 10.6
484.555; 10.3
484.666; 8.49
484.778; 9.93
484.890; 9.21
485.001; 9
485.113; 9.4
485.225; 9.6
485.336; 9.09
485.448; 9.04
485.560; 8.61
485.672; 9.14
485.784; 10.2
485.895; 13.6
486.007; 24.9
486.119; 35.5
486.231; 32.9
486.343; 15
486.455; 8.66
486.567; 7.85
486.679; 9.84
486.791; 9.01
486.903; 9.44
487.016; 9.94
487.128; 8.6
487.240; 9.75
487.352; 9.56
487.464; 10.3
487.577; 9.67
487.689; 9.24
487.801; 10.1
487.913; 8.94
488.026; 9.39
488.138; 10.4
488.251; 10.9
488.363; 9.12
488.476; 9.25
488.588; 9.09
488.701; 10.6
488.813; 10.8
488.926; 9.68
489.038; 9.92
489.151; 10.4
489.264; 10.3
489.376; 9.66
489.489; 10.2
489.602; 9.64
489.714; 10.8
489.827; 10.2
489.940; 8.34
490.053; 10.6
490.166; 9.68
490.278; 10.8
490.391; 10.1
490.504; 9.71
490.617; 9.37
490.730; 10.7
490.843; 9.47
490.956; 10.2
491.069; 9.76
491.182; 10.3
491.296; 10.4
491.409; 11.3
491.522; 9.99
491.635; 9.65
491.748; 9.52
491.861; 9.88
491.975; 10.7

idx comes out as -0.07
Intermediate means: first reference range 10.2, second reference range 9.5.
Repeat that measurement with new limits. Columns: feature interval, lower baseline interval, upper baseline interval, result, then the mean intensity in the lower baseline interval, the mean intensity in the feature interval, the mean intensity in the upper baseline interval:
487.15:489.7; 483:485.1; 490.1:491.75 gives 0.05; 9.95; 9.86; 10.1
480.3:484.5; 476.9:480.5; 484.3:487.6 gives 0.27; 10.3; 10.4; 11.9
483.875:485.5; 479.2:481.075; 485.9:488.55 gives 0.31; 10.7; 9.58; 12.5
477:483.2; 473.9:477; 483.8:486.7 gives 0.50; 10.5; 10.4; 12.3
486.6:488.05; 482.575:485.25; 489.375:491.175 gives 0.07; 9.96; 9.5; 9.97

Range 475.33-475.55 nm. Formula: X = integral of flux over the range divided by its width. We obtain 9.98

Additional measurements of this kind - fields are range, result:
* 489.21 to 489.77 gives 10.1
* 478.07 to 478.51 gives 9.87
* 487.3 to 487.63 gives 9.83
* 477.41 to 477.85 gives 10.5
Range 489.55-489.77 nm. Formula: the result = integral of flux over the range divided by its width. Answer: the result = 10.3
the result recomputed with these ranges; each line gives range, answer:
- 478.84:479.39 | 9.76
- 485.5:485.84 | 9.33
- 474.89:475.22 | 10.3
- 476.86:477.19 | 10.3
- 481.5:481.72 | 10.8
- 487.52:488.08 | 9.46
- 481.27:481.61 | 10.9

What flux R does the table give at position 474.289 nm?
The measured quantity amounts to 10.3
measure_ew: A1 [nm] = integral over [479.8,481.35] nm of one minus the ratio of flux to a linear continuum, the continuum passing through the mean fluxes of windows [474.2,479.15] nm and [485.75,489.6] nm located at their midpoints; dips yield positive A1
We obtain 0.03 nm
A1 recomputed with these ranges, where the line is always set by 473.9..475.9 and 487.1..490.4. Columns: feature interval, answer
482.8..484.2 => -0.023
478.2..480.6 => -0.021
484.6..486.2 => -0.455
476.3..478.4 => 0.060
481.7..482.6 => -0.028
